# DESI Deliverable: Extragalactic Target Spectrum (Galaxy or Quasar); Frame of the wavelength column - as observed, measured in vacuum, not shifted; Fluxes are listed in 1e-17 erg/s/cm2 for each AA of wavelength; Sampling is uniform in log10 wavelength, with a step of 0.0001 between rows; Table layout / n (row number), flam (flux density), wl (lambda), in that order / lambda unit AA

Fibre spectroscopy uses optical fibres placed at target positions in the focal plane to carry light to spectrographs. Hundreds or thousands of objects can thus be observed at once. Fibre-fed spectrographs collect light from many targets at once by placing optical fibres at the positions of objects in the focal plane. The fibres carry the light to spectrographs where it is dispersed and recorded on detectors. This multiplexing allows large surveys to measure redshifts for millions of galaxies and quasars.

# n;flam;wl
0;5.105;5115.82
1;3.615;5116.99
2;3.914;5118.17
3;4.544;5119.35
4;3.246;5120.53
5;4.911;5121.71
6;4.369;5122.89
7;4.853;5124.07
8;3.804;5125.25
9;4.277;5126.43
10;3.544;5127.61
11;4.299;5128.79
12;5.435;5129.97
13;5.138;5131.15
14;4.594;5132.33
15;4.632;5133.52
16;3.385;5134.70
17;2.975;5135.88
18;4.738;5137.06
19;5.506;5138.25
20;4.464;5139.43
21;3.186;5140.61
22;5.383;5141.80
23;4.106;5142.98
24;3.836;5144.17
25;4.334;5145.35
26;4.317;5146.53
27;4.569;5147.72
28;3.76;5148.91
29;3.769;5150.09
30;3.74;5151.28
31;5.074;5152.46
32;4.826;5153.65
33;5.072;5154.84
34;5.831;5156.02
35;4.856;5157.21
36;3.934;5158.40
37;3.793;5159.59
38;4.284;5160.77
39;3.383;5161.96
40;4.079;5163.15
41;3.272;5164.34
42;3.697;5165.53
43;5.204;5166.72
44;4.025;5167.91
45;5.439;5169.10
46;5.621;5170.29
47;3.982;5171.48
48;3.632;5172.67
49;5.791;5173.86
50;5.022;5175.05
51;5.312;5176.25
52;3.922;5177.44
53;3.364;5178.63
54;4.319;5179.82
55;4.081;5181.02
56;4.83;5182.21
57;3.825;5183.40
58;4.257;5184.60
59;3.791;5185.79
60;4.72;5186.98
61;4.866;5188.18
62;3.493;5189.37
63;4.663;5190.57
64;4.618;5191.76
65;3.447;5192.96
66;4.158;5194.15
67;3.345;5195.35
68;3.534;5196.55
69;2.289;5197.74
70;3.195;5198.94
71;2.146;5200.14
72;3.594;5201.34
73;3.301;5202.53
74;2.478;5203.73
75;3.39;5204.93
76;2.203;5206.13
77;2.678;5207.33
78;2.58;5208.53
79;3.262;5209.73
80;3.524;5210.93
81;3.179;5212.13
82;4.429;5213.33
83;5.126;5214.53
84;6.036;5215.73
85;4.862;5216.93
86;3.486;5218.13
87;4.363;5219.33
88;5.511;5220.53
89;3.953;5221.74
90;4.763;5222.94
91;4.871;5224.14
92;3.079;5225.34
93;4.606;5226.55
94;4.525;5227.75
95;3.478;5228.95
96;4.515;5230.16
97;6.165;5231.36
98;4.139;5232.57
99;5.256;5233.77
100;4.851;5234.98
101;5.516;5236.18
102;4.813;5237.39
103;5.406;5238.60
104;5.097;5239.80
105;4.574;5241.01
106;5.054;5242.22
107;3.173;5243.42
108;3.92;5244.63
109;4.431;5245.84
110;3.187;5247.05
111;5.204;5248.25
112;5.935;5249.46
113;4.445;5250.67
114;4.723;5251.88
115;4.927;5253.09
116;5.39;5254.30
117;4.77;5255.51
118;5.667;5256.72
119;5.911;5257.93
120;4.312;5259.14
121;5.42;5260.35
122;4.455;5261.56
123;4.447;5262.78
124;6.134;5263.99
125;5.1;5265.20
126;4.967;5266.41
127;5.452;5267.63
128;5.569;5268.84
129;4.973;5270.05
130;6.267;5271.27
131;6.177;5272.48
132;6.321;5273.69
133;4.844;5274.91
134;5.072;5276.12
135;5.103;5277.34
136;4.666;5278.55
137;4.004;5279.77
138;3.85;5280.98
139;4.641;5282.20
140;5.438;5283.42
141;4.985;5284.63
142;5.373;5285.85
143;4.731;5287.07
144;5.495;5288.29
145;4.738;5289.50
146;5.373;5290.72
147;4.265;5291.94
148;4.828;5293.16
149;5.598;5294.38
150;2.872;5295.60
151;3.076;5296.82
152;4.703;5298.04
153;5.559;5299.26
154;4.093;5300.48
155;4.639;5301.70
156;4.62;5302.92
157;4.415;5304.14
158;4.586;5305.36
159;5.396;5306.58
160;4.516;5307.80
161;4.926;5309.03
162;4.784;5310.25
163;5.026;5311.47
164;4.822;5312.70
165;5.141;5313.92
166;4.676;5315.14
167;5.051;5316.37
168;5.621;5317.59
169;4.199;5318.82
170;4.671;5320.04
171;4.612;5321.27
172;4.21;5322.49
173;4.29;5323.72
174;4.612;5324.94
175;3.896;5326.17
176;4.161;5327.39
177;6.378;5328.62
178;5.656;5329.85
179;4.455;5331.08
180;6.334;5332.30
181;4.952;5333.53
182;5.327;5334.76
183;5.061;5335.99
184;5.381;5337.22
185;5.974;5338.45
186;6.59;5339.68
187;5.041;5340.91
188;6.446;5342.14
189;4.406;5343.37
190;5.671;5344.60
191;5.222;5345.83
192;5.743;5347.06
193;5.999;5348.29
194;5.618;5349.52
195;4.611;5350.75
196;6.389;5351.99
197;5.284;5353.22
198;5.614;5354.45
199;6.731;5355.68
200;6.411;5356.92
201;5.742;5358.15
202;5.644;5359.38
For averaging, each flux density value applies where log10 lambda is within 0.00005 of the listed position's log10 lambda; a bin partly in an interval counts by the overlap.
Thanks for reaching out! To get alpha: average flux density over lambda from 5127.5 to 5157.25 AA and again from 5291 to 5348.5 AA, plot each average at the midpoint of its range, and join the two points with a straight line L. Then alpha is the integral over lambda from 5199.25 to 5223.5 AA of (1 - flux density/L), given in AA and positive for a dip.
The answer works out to 4.7 AA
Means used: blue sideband 4.44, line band 3.74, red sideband 4.94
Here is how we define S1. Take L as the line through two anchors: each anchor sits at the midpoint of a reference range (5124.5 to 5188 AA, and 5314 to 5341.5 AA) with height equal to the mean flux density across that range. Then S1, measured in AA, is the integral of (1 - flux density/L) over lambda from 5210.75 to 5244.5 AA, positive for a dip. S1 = 0.5 AA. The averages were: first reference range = 4.36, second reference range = 5.05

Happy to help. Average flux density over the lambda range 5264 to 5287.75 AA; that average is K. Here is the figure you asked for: 5.16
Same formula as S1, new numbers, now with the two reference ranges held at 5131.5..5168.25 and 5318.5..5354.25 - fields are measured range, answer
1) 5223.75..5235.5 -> 0.37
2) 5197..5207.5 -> 3.98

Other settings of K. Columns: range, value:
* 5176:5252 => 4.15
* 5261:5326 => 4.86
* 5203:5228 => 3.94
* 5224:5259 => 4.74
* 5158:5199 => 4.16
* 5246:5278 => 5.17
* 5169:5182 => 4.56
